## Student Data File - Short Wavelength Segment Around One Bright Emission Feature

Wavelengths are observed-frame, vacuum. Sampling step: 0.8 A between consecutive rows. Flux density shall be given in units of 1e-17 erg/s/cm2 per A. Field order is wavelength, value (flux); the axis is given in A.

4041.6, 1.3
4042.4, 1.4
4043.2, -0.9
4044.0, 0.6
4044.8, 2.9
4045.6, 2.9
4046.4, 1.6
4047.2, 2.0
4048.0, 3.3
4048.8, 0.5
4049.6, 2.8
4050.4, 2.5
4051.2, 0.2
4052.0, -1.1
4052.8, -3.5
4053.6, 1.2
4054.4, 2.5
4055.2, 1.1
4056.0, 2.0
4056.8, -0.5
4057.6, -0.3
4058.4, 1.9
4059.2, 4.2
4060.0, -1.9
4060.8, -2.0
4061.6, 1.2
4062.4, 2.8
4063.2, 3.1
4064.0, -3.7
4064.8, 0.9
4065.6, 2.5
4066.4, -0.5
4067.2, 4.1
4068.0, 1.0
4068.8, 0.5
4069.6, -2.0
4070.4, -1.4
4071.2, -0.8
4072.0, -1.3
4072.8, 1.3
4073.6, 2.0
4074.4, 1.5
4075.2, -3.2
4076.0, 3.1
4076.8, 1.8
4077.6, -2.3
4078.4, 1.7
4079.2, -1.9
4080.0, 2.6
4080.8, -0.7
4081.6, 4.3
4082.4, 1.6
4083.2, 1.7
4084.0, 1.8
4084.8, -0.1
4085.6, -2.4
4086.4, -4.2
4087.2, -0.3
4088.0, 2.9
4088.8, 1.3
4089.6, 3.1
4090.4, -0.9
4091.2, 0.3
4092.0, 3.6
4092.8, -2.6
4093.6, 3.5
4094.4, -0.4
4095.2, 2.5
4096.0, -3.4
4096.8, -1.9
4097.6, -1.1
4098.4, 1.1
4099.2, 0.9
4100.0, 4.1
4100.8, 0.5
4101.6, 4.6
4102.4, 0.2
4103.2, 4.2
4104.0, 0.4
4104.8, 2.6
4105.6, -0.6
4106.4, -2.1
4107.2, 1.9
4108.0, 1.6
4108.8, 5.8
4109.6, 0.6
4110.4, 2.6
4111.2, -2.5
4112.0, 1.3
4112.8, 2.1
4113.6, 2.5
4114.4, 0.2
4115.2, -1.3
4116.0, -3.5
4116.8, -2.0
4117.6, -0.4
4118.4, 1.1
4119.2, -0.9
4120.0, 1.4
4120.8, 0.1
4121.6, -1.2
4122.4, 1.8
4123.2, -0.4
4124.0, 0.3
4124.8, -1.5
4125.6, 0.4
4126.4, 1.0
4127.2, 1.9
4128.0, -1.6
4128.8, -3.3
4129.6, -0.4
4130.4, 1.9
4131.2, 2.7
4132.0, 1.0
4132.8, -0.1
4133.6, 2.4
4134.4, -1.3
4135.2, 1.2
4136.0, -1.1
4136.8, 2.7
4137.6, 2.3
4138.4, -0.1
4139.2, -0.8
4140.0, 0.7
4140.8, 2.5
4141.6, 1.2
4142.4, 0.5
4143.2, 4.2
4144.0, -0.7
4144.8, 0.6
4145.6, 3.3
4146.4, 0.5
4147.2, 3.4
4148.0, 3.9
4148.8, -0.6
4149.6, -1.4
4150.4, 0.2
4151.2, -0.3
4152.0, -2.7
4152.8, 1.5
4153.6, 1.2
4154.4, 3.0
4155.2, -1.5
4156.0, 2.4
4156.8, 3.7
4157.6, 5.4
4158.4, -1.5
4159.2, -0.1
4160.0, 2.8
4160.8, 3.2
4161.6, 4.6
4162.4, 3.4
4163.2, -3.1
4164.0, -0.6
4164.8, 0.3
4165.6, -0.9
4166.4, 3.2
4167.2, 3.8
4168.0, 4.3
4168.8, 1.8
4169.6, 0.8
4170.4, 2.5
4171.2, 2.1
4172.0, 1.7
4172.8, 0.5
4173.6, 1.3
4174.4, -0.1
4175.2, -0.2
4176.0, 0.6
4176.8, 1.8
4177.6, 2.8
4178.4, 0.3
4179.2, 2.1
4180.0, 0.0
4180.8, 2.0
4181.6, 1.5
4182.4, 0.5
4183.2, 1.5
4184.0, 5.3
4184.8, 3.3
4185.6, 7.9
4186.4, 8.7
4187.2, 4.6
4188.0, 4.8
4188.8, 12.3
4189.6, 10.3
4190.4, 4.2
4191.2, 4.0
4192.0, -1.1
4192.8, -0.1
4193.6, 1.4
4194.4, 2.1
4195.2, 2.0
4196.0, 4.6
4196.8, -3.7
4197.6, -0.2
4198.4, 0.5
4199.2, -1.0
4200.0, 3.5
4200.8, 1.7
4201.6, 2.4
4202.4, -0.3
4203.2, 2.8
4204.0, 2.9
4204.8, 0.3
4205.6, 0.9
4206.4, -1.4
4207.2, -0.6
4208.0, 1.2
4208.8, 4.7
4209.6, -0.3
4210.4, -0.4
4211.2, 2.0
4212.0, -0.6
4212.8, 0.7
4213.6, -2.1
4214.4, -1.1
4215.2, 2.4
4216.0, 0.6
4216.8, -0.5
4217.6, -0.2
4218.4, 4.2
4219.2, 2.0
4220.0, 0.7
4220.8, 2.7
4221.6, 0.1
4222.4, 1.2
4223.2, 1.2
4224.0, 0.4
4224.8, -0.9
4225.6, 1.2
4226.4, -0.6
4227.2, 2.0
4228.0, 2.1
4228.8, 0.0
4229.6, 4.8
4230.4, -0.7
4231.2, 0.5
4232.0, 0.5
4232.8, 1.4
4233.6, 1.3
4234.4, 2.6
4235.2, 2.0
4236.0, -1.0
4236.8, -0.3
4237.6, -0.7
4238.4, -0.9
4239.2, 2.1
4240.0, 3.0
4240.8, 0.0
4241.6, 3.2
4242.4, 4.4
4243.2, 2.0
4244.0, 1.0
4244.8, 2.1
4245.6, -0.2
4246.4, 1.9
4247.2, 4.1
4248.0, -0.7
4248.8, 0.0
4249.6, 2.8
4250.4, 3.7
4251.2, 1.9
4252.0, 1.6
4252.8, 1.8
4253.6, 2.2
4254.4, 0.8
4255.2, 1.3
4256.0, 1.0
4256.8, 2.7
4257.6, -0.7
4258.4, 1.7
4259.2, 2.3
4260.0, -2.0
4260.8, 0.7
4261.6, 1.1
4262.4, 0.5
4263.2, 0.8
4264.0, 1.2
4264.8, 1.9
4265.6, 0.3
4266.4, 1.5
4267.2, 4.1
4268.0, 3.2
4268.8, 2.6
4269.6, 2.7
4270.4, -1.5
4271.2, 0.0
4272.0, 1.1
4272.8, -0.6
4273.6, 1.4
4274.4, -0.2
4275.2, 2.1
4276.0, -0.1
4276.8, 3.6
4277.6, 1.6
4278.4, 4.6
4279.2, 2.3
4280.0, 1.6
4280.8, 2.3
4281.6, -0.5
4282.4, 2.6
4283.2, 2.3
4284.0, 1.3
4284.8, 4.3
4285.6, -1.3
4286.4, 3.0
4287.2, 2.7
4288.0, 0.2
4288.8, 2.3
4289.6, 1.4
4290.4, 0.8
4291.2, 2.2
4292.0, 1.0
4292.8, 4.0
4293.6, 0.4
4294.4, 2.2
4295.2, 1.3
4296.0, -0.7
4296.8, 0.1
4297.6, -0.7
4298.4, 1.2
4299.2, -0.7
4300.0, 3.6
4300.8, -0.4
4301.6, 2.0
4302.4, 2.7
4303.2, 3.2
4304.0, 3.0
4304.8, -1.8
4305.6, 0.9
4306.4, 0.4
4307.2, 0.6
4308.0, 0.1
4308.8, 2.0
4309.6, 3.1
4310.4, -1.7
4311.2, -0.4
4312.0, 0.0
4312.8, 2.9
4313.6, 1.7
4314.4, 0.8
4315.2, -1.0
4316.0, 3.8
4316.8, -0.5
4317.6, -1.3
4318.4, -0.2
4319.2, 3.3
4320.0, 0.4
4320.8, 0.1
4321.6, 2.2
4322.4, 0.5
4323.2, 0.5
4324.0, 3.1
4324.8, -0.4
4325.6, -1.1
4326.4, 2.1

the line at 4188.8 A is [O II] 3727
